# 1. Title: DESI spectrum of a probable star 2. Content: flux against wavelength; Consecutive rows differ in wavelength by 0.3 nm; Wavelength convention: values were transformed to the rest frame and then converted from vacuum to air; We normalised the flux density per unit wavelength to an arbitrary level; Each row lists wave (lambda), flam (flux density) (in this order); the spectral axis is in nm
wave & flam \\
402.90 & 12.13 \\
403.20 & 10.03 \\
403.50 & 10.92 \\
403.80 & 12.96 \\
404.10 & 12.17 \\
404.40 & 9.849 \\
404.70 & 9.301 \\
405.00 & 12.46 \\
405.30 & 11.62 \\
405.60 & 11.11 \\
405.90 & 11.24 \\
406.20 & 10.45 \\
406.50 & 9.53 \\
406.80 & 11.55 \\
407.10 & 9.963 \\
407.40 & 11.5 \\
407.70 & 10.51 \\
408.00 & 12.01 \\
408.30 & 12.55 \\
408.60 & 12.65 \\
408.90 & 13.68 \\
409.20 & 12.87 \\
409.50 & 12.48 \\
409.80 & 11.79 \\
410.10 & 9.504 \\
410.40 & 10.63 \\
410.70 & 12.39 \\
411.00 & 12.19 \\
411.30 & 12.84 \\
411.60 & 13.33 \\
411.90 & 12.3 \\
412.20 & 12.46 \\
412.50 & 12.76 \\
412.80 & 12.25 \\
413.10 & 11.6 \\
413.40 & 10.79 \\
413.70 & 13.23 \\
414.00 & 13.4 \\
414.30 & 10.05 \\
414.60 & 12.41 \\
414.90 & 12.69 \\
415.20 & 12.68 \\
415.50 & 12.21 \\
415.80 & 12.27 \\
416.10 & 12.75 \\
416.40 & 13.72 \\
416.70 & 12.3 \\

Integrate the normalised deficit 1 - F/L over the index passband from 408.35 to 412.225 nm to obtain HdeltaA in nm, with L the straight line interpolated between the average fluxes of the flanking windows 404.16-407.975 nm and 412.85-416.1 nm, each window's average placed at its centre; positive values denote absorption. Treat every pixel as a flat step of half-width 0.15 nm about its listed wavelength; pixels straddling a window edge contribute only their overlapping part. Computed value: -0.25 nm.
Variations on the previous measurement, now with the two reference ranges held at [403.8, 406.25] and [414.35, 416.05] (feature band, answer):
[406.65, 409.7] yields -0.12 nm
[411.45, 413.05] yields -0.08 nm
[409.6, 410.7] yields 0.07 nm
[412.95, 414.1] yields -0.01 nm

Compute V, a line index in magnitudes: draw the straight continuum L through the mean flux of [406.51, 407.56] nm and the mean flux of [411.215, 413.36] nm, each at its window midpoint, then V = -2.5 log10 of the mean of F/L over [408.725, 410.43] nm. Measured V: -0.033 mag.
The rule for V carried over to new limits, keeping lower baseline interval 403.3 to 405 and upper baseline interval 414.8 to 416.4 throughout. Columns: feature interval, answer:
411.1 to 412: -0.063 mag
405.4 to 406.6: 0.069 mag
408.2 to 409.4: -0.105 mag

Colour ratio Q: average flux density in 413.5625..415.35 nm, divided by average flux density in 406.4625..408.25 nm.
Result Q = 1.13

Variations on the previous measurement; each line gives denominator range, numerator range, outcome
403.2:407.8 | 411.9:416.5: 1.12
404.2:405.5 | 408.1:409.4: 1.19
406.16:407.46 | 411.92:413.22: 1.16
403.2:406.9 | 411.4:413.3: 1.12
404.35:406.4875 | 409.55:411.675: 1.09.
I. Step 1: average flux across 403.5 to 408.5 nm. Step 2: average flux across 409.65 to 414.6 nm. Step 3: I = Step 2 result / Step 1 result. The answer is 1.1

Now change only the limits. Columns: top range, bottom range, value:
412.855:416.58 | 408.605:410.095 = 0.99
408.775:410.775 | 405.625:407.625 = 1.11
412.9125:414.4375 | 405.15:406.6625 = 1.10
